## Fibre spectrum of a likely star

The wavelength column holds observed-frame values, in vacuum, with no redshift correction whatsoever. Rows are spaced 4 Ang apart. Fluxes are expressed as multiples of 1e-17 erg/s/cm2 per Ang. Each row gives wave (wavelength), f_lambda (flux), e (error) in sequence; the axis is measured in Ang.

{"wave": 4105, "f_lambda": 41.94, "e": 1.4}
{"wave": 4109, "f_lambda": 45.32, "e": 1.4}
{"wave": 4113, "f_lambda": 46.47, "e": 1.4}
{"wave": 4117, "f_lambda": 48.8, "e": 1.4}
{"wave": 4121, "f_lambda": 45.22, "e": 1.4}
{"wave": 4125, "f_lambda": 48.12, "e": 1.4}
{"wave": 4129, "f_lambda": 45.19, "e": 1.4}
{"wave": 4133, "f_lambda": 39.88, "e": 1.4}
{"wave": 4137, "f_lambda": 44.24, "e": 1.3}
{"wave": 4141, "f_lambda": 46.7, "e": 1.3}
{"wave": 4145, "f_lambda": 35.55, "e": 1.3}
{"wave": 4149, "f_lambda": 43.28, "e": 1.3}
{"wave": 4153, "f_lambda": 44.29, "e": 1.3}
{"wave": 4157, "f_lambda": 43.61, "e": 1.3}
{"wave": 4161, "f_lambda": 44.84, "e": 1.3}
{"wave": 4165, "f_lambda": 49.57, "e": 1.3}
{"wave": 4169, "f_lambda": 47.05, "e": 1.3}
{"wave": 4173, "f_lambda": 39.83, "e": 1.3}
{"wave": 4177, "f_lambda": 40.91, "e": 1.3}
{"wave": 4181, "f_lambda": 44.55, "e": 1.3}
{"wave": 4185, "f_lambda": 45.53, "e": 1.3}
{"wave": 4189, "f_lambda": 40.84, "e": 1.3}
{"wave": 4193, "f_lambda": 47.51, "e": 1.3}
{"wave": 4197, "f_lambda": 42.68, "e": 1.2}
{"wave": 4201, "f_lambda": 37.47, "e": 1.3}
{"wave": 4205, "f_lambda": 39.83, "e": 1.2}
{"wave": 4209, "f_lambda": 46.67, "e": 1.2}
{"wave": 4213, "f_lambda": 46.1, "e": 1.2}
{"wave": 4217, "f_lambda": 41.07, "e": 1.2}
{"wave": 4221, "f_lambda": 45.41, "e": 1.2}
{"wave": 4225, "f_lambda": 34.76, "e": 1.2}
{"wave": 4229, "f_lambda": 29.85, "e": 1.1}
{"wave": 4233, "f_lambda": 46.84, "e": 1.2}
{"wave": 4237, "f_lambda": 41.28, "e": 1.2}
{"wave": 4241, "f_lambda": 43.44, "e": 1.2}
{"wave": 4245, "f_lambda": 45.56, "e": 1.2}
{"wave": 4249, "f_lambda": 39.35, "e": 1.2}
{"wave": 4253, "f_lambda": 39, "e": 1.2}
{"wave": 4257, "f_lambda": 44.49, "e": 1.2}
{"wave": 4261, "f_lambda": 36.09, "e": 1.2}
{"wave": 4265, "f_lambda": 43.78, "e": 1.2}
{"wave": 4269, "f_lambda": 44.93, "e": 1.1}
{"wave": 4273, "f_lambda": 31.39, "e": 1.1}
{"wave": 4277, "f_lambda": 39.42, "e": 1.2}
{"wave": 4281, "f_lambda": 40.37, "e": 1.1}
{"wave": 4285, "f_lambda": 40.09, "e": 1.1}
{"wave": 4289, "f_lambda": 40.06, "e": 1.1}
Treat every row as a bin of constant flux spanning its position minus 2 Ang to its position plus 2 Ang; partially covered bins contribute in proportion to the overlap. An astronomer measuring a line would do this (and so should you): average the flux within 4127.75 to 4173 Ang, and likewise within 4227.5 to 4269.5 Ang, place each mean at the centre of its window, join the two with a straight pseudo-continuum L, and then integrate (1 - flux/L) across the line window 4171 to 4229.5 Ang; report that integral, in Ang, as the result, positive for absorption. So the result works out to 1.00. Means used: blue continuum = 43.8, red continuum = 41.3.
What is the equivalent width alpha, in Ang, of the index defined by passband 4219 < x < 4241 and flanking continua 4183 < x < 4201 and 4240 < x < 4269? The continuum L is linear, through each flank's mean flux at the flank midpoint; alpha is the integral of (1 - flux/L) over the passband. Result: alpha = 1.3 Ang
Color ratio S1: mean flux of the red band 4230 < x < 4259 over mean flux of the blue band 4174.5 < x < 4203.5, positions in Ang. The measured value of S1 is 0.99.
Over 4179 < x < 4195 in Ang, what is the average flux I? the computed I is 44.6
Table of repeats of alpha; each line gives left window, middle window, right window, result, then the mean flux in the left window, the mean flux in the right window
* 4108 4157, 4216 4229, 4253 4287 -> 0.9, 44.4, 40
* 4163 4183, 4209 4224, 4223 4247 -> -0.9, 44.4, 40.3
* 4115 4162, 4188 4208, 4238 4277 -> 0.2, 44.1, 40.8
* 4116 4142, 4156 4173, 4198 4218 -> -0.7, 45.3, 42.3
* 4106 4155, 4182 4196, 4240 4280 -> -0.6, 44.4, 40.7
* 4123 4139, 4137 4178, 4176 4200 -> 0.3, 44.4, 43.5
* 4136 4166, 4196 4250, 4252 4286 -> 0.0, 43.8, 40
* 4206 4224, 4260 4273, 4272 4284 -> -0.5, 44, 37.8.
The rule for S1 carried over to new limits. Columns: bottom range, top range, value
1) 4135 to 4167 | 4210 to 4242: 0.94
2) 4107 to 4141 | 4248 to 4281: 0.88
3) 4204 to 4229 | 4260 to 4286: 0.95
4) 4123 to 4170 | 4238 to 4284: 0.92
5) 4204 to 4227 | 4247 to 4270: 0.97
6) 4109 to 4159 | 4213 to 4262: 0.92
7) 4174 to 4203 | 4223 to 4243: 0.92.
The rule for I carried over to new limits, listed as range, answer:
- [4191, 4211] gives 42.8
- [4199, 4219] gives 42.2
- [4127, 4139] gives 43.1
